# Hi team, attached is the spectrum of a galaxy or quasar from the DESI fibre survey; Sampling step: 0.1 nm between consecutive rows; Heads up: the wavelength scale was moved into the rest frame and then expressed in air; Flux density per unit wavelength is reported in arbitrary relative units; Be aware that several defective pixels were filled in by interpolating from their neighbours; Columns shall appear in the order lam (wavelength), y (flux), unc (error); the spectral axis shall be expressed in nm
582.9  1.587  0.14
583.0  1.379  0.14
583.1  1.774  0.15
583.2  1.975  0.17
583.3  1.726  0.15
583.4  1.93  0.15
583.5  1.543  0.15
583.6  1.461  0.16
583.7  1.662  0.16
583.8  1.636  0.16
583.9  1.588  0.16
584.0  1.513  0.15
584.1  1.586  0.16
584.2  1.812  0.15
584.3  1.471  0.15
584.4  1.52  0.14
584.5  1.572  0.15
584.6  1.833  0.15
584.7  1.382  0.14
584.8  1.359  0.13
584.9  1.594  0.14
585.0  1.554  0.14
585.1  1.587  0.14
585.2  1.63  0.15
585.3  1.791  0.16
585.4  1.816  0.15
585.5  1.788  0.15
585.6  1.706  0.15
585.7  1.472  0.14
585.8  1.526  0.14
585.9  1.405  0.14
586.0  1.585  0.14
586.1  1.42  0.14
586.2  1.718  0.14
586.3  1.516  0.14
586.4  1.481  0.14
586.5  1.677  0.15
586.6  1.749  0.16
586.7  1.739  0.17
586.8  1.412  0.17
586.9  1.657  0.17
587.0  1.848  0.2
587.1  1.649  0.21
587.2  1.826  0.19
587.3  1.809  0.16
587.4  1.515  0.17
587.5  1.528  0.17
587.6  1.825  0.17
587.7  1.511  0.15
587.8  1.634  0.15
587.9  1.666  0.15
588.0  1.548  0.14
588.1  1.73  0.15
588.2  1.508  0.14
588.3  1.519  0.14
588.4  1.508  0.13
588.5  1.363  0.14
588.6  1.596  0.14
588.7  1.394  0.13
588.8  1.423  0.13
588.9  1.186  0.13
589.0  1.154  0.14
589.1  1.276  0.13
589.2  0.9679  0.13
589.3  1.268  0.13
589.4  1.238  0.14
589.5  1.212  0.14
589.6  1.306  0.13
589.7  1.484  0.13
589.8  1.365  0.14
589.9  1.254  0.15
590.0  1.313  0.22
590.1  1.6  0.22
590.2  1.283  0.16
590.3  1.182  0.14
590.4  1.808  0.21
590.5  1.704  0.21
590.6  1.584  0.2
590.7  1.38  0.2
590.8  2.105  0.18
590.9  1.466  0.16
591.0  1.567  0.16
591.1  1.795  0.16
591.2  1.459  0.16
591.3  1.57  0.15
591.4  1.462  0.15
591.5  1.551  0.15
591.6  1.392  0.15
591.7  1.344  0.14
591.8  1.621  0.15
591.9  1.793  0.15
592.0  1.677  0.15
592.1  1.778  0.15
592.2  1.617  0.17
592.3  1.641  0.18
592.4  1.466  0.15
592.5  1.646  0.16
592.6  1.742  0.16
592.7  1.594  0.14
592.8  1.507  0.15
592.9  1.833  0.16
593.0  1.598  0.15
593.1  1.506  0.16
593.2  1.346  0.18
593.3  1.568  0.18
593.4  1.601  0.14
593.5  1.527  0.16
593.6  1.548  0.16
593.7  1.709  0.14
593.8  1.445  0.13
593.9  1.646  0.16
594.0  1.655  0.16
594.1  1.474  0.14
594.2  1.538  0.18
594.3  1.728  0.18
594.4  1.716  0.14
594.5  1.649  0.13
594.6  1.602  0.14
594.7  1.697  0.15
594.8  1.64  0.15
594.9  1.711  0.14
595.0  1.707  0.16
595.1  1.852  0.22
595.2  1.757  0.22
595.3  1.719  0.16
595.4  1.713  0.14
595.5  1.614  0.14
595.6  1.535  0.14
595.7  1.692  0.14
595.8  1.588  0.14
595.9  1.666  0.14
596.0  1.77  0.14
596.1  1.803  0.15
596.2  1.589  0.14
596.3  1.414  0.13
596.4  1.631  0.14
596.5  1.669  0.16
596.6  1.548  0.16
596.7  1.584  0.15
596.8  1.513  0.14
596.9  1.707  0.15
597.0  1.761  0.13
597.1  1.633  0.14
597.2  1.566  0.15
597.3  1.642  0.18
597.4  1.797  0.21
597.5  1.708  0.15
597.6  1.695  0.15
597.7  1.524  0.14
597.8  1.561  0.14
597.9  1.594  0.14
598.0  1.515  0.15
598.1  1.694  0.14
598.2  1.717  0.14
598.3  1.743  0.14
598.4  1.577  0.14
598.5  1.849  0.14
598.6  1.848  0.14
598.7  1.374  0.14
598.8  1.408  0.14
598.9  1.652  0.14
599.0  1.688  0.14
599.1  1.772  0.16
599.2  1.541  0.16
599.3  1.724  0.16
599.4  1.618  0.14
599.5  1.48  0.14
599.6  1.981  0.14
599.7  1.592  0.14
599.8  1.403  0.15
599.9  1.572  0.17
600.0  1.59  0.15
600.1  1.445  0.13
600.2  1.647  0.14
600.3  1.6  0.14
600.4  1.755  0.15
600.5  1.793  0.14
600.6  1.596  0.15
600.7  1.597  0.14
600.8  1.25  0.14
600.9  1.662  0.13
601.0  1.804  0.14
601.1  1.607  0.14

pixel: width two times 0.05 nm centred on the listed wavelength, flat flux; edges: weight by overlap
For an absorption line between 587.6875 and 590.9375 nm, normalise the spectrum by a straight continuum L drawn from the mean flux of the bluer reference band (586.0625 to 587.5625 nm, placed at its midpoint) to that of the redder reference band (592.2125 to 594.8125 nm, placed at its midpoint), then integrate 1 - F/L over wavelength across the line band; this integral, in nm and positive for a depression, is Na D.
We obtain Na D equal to 0.37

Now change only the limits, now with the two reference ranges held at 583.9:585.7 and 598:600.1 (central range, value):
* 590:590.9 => 0.03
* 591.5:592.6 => 0.01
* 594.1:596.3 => -0.06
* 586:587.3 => -0.02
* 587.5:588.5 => 0.02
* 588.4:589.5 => 0.22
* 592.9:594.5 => 0.04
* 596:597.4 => 0.00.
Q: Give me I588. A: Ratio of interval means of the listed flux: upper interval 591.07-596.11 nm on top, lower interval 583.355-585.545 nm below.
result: 1.0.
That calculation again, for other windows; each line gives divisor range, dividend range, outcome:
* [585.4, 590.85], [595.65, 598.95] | 1.08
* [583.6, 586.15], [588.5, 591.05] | 0.88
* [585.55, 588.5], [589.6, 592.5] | 0.96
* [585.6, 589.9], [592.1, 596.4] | 1.08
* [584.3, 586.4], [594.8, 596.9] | 1.05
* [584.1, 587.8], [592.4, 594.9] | 0.99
